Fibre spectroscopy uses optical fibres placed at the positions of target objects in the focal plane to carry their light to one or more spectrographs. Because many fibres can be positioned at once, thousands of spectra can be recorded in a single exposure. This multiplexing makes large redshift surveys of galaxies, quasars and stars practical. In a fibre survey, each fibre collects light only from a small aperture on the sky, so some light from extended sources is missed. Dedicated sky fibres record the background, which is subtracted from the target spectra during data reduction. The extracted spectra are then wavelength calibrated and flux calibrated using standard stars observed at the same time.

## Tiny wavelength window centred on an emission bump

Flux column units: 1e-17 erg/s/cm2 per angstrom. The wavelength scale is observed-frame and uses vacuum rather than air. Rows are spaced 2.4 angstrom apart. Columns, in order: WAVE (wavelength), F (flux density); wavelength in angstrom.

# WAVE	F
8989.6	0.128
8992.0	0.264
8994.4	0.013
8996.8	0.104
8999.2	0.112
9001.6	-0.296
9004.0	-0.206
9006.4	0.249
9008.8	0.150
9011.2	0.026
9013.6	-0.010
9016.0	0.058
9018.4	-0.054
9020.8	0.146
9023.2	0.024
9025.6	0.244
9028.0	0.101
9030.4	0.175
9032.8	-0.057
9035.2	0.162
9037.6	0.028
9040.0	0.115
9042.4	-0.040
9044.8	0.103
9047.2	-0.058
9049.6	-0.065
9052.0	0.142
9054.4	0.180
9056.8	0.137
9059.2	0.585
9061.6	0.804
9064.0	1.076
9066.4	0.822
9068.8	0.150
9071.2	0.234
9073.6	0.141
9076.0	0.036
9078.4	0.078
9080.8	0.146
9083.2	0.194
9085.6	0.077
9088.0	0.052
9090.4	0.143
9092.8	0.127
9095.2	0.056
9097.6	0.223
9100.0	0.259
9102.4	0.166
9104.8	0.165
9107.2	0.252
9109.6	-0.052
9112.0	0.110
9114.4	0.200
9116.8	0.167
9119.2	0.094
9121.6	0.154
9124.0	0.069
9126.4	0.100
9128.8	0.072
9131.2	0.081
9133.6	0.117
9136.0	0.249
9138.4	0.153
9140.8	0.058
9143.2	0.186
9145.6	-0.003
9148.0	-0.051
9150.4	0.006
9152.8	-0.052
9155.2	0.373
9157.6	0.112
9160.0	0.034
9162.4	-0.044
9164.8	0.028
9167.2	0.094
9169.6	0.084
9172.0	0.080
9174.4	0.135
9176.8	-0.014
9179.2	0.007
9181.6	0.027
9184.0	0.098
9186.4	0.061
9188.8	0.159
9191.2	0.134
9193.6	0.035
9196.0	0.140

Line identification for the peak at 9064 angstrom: H-beta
